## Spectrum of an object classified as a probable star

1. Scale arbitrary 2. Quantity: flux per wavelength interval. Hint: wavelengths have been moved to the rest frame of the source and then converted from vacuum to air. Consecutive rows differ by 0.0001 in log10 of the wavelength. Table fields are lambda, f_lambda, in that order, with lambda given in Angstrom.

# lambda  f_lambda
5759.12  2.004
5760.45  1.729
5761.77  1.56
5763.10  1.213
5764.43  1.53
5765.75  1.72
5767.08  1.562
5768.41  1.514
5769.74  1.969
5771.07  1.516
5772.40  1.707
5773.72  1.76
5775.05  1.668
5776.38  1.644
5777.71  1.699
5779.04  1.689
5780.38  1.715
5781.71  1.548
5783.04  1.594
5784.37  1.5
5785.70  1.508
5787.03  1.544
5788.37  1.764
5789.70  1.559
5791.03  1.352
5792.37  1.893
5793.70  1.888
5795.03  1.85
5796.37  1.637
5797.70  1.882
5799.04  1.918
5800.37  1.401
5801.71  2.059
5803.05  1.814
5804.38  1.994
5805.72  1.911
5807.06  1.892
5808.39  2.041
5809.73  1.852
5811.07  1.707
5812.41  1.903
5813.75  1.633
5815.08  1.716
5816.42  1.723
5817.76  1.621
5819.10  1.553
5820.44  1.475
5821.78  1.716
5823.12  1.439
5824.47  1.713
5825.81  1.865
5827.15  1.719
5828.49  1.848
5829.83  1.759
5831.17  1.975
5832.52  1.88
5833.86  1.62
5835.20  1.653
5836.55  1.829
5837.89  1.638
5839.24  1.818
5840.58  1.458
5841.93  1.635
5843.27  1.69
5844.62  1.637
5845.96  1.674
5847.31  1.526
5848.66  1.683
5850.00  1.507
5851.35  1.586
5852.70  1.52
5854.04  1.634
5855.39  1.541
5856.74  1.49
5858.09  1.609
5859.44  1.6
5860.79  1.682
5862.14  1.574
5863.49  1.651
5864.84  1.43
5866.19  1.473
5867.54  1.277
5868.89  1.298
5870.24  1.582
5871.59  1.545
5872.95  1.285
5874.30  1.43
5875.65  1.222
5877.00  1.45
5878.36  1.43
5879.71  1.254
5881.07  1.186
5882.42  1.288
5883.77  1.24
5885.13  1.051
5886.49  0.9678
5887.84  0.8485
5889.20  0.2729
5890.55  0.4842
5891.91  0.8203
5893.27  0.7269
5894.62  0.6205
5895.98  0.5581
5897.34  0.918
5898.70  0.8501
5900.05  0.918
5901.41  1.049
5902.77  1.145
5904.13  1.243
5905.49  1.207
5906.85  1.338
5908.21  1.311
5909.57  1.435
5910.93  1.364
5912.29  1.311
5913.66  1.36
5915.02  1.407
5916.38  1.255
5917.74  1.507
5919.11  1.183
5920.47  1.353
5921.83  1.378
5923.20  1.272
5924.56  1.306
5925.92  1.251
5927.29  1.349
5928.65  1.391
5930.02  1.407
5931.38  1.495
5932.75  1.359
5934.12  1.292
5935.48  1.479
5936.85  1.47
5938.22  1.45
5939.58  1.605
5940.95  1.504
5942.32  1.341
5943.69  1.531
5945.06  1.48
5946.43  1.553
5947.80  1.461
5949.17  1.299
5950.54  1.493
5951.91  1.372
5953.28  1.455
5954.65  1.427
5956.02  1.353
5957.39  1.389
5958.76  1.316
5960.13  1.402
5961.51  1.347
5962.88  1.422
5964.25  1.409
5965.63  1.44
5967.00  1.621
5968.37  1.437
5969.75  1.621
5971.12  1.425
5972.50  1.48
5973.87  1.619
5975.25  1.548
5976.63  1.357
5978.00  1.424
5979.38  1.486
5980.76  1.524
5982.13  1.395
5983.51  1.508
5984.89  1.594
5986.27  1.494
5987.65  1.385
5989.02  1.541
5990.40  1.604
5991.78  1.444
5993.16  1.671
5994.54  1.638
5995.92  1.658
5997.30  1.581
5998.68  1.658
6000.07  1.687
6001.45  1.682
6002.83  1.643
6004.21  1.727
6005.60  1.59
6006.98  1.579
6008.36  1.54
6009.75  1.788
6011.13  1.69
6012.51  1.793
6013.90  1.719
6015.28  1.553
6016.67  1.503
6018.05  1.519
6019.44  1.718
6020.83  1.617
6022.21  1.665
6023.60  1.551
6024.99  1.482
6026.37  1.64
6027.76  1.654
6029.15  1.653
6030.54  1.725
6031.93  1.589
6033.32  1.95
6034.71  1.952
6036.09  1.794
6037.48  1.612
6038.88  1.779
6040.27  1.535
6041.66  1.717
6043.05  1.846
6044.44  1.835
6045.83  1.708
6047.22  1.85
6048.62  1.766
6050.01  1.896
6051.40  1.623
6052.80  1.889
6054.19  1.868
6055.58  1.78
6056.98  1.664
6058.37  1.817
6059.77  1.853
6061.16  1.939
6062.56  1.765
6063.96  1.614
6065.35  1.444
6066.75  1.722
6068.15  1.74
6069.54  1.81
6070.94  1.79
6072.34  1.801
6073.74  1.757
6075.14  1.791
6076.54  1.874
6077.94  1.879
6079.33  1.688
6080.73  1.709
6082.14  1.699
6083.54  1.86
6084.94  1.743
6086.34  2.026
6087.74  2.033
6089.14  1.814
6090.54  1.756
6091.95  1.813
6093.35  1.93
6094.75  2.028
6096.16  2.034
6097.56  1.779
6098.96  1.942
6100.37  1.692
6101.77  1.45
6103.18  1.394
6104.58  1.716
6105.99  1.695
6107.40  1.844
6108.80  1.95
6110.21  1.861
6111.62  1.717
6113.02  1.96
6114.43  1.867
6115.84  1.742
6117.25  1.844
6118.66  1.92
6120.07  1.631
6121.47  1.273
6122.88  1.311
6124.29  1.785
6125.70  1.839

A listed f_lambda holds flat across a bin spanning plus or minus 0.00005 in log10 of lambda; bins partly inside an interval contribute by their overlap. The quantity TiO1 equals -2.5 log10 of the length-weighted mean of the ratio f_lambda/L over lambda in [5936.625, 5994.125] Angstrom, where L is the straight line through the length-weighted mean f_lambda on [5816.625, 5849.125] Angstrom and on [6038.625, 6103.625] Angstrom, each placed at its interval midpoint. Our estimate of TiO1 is 0.18 mag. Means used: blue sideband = 1.68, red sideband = 1.78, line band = 1.47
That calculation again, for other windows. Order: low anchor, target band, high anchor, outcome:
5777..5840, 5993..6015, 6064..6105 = 0.07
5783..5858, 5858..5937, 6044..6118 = 0.36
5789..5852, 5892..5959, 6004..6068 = 0.31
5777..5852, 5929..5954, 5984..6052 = 0.16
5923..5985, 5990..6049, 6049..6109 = -0.03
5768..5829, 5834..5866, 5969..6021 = 0.05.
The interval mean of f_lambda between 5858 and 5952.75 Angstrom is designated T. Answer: 1.28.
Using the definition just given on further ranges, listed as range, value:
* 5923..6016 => 1.5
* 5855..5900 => 1.19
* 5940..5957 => 1.44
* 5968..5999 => 1.53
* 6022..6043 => 1.69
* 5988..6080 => 1.7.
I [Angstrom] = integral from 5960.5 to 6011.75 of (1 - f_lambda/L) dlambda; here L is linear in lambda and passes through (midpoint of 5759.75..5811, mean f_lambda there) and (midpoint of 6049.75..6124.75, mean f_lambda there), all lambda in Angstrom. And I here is 5.9 Angstrom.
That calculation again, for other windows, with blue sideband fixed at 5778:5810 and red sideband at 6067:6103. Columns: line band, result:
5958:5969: 2.21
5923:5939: 3.54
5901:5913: 3.36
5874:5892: 7.09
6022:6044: 1.21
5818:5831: 0.46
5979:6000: 2.78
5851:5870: 2.49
